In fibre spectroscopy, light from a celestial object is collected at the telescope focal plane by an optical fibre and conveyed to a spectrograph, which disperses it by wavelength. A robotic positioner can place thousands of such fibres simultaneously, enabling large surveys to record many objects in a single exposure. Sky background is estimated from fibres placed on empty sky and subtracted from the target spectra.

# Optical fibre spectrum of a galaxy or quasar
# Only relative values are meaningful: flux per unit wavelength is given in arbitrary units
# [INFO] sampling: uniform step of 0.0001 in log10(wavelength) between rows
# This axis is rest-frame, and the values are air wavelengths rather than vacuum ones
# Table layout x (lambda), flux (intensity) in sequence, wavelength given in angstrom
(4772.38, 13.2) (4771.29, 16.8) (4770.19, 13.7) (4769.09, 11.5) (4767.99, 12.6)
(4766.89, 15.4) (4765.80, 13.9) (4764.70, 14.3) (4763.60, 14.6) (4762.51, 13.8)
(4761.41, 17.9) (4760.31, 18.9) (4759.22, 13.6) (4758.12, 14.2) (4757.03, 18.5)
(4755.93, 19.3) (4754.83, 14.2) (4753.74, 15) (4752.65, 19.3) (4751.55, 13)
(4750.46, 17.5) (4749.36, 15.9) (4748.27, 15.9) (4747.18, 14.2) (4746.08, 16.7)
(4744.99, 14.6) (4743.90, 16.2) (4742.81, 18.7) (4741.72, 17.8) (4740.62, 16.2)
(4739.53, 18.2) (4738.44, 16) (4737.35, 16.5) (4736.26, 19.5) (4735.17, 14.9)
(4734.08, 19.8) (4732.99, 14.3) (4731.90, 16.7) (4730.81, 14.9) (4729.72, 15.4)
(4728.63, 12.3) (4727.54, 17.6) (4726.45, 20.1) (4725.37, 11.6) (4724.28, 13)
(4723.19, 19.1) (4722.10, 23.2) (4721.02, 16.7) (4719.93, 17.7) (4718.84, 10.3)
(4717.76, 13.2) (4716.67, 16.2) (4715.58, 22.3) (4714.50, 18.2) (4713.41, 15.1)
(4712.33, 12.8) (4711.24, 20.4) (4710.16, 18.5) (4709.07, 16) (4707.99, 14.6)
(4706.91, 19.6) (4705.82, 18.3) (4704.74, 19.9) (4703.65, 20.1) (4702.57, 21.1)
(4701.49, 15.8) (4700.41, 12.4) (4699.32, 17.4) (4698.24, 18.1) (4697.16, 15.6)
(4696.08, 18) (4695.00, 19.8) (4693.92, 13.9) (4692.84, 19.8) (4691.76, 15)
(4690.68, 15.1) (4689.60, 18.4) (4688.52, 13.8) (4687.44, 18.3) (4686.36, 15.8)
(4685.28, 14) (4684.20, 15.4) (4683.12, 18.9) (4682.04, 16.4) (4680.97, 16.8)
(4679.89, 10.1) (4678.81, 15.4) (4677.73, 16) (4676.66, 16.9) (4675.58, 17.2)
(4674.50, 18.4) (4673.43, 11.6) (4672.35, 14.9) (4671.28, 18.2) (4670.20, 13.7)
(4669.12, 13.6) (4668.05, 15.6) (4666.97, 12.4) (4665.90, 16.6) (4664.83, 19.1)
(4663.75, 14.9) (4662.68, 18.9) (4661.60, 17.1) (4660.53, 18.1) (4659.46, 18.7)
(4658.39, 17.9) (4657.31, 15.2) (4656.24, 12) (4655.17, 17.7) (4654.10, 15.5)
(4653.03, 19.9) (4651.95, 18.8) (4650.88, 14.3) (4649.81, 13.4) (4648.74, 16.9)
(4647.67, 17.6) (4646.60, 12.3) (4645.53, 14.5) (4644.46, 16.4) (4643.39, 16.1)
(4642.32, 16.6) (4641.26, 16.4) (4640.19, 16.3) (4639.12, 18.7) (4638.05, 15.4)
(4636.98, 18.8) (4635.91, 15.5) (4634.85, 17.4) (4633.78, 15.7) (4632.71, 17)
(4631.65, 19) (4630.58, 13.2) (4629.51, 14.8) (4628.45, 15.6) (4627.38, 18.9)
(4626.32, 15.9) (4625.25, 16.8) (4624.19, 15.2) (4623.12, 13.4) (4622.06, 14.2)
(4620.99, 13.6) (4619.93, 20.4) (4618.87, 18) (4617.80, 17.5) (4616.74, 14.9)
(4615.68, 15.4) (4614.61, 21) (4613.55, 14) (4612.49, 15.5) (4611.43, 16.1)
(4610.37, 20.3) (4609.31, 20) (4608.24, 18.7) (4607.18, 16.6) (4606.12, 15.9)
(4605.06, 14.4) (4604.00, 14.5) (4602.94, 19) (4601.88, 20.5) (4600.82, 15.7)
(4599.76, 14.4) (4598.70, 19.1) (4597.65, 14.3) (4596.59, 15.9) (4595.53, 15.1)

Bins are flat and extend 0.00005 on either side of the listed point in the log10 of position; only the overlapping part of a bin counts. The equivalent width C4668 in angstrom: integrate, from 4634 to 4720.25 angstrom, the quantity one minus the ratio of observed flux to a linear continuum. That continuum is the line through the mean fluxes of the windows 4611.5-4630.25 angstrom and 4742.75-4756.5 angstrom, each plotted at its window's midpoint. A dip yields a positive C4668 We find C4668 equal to -1.6 angstrom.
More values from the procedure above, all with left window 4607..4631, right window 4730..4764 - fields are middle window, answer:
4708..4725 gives -0.3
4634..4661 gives 0.1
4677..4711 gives -0.7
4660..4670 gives 0.2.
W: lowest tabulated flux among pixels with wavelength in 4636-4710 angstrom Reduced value 10.1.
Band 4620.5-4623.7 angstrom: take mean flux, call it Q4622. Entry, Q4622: 13.7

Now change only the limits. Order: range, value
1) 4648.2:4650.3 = 15.2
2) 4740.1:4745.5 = 16.7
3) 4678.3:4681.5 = 14.1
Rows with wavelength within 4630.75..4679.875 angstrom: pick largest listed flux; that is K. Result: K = 19.9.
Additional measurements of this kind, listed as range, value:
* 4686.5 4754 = 23.2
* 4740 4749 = 18.7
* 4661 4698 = 19.8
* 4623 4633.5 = 19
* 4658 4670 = 19.1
